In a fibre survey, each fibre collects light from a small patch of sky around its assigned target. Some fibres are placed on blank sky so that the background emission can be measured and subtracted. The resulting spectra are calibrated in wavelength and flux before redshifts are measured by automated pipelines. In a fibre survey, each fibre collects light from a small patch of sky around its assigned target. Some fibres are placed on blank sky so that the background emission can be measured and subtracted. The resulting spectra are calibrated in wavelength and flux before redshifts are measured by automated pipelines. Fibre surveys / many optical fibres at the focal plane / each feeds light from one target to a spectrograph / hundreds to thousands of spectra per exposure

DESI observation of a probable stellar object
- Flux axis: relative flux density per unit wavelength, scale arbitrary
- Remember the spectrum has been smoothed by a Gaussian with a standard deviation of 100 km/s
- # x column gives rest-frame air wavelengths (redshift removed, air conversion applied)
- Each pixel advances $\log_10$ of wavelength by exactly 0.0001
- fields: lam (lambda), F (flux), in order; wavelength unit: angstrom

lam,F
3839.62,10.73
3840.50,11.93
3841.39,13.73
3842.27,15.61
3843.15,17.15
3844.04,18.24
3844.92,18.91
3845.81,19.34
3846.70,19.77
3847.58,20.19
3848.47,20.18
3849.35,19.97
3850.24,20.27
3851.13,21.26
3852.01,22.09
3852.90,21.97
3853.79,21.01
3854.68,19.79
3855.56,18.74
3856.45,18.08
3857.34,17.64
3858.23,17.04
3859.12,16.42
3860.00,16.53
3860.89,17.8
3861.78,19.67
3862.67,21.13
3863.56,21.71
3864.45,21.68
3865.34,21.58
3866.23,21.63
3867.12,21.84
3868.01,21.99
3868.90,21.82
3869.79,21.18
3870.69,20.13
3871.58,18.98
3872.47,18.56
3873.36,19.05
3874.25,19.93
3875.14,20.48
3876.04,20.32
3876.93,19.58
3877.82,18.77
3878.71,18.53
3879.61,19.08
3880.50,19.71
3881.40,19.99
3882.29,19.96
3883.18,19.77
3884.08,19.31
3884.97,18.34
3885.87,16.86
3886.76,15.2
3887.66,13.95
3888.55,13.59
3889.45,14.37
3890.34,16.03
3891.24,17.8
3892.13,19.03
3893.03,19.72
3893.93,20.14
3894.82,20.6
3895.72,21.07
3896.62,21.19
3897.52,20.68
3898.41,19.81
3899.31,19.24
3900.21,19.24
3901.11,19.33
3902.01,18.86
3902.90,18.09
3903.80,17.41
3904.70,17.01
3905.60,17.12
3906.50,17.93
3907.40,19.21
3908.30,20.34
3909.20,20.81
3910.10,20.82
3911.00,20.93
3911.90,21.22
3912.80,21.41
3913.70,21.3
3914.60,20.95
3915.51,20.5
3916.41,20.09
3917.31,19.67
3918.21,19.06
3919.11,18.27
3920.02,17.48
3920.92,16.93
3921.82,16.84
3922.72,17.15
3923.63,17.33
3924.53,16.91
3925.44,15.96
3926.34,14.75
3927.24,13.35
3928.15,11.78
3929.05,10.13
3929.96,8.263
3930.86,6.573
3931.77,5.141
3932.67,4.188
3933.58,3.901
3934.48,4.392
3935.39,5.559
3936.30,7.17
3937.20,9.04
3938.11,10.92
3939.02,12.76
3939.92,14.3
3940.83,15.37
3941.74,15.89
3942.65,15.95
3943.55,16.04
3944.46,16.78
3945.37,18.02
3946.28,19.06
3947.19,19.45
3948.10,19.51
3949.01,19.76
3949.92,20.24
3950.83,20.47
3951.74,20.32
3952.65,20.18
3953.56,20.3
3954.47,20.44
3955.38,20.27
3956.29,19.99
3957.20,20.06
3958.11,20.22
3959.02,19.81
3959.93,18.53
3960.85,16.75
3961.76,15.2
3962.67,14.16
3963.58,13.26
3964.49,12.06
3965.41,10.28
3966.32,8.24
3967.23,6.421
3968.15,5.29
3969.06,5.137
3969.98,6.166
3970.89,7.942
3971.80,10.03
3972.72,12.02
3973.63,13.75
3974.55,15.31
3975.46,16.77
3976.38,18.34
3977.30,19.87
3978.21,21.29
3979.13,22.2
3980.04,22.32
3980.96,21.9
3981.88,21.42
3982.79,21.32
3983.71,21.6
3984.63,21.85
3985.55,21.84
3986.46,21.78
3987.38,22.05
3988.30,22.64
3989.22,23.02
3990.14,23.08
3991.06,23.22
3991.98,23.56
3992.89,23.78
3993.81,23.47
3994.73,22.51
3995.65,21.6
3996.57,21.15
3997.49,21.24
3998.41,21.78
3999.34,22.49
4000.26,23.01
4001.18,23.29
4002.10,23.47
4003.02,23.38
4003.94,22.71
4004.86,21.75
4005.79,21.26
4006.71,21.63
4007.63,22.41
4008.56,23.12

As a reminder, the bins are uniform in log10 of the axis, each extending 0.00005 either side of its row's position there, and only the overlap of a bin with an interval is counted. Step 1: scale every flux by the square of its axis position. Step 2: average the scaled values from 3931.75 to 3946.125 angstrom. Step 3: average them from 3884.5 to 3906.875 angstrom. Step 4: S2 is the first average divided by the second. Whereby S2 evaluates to 0.64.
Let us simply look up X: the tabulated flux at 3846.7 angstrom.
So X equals 19.77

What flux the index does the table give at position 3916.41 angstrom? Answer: 20.09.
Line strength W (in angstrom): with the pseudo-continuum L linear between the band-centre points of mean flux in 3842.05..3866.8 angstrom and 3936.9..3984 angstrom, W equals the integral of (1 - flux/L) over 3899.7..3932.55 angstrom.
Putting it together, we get 1.1 angstrom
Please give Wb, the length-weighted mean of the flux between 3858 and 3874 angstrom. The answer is 20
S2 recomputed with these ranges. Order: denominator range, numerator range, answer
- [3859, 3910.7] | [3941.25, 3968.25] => 0.91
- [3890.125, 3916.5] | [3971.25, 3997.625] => 1.09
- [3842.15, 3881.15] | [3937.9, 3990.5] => 0.91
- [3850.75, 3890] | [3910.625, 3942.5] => 0.76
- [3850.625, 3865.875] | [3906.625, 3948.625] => 0.80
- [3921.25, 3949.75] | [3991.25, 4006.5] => 1.78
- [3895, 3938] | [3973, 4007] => 1.40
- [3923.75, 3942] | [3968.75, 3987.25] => 1.71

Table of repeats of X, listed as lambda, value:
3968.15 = 5.29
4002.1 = 23.47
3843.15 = 17.15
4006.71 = 21.63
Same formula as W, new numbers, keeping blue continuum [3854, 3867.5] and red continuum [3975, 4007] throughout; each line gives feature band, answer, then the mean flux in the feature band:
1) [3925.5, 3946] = 9.6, 11.1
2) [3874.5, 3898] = 1.5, 18.6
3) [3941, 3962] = 2.3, 18.8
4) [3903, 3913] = 0.5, 19.4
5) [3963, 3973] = 5.9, 8.81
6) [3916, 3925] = 1.2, 18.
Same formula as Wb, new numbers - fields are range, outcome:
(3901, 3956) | 16.2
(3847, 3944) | 17.5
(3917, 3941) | 12.3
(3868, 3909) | 18.9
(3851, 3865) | 19.5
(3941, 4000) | 18.2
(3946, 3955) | 20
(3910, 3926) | 19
